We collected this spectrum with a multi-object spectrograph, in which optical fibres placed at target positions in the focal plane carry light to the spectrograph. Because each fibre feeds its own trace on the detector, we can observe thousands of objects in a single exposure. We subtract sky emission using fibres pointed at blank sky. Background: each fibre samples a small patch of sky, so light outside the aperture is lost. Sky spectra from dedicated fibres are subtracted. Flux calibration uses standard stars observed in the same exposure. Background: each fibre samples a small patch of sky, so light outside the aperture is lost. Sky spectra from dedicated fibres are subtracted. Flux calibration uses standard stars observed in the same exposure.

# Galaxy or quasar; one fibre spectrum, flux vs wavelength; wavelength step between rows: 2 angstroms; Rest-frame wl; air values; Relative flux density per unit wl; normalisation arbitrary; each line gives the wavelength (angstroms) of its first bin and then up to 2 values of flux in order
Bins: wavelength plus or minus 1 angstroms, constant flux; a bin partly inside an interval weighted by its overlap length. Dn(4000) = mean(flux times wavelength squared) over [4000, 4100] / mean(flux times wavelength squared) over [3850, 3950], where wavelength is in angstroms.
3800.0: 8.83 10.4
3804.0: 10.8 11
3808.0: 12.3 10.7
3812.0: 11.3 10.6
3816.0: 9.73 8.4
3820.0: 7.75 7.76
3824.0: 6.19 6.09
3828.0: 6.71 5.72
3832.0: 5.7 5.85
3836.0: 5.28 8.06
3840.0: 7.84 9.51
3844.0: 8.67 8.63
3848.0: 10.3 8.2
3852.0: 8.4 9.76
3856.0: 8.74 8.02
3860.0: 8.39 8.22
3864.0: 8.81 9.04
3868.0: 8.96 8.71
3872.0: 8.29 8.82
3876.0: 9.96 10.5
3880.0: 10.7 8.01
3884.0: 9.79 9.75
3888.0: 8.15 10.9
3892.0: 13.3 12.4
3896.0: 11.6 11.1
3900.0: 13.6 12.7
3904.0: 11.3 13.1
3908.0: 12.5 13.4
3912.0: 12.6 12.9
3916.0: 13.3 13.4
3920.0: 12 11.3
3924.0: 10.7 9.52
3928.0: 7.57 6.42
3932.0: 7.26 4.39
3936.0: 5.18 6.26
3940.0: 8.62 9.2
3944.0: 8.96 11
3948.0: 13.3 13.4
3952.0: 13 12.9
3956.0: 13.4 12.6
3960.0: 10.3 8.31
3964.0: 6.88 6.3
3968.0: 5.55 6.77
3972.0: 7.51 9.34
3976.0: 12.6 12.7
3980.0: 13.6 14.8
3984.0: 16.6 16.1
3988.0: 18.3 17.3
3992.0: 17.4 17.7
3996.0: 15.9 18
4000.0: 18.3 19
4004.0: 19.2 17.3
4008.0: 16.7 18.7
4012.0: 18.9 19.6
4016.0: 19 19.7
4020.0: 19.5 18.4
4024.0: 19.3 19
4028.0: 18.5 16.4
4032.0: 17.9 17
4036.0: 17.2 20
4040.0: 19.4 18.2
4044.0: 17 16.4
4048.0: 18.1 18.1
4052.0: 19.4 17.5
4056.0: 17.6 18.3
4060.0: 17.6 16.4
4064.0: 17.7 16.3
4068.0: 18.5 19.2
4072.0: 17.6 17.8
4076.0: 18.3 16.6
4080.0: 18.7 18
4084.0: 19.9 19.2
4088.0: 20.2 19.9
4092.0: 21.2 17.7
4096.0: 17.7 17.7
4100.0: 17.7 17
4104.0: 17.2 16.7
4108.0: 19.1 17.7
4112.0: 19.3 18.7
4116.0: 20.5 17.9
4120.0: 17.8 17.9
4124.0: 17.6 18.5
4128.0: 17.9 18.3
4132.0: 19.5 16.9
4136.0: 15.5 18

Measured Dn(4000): 1.97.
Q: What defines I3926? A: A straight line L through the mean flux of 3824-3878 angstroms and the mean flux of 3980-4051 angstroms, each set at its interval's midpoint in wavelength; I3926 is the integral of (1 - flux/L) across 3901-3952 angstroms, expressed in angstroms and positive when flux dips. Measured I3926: 8.1 angstroms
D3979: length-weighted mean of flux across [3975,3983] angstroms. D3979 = 13.4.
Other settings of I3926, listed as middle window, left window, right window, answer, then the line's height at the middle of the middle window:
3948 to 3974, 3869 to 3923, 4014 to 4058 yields 8.2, 14.5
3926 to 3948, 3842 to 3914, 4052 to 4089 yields 8.4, 12.6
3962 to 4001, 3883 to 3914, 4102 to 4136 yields 3.1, 14.2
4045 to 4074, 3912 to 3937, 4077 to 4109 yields -1.9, 16.7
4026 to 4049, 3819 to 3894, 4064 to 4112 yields -2.5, 16.1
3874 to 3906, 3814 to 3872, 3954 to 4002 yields -3.7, 9.76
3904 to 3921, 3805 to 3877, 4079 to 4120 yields -2.3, 11.3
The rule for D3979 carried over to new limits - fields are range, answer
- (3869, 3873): 8.5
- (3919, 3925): 11.3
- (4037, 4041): 19.7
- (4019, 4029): 18.9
